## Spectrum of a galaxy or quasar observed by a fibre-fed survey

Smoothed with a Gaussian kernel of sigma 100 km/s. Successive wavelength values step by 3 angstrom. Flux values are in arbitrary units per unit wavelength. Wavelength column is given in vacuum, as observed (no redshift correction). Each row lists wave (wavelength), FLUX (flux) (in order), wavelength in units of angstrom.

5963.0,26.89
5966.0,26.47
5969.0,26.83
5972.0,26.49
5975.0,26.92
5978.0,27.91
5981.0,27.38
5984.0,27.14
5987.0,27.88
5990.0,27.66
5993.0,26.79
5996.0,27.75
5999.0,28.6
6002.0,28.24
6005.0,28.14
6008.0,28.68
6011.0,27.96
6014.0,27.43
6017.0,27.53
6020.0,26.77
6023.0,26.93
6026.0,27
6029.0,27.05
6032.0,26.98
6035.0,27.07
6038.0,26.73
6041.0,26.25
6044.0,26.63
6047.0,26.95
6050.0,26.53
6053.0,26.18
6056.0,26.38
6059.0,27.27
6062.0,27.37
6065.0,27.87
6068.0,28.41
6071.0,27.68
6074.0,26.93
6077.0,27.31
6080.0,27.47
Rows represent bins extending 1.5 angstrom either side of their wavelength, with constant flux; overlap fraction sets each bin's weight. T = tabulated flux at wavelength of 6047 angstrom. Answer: 26.95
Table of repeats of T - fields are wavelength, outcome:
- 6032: 26.98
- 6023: 26.93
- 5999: 28.6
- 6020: 26.77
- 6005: 28.14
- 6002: 28.24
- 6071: 27.68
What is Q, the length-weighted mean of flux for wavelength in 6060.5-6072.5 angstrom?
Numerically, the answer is 27.8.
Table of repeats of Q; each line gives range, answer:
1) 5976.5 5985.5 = 27.5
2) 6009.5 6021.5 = 27.4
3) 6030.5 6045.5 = 26.7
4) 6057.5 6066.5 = 27.5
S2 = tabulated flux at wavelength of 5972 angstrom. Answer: 26.49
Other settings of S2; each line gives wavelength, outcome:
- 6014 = 27.43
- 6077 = 27.31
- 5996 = 27.75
